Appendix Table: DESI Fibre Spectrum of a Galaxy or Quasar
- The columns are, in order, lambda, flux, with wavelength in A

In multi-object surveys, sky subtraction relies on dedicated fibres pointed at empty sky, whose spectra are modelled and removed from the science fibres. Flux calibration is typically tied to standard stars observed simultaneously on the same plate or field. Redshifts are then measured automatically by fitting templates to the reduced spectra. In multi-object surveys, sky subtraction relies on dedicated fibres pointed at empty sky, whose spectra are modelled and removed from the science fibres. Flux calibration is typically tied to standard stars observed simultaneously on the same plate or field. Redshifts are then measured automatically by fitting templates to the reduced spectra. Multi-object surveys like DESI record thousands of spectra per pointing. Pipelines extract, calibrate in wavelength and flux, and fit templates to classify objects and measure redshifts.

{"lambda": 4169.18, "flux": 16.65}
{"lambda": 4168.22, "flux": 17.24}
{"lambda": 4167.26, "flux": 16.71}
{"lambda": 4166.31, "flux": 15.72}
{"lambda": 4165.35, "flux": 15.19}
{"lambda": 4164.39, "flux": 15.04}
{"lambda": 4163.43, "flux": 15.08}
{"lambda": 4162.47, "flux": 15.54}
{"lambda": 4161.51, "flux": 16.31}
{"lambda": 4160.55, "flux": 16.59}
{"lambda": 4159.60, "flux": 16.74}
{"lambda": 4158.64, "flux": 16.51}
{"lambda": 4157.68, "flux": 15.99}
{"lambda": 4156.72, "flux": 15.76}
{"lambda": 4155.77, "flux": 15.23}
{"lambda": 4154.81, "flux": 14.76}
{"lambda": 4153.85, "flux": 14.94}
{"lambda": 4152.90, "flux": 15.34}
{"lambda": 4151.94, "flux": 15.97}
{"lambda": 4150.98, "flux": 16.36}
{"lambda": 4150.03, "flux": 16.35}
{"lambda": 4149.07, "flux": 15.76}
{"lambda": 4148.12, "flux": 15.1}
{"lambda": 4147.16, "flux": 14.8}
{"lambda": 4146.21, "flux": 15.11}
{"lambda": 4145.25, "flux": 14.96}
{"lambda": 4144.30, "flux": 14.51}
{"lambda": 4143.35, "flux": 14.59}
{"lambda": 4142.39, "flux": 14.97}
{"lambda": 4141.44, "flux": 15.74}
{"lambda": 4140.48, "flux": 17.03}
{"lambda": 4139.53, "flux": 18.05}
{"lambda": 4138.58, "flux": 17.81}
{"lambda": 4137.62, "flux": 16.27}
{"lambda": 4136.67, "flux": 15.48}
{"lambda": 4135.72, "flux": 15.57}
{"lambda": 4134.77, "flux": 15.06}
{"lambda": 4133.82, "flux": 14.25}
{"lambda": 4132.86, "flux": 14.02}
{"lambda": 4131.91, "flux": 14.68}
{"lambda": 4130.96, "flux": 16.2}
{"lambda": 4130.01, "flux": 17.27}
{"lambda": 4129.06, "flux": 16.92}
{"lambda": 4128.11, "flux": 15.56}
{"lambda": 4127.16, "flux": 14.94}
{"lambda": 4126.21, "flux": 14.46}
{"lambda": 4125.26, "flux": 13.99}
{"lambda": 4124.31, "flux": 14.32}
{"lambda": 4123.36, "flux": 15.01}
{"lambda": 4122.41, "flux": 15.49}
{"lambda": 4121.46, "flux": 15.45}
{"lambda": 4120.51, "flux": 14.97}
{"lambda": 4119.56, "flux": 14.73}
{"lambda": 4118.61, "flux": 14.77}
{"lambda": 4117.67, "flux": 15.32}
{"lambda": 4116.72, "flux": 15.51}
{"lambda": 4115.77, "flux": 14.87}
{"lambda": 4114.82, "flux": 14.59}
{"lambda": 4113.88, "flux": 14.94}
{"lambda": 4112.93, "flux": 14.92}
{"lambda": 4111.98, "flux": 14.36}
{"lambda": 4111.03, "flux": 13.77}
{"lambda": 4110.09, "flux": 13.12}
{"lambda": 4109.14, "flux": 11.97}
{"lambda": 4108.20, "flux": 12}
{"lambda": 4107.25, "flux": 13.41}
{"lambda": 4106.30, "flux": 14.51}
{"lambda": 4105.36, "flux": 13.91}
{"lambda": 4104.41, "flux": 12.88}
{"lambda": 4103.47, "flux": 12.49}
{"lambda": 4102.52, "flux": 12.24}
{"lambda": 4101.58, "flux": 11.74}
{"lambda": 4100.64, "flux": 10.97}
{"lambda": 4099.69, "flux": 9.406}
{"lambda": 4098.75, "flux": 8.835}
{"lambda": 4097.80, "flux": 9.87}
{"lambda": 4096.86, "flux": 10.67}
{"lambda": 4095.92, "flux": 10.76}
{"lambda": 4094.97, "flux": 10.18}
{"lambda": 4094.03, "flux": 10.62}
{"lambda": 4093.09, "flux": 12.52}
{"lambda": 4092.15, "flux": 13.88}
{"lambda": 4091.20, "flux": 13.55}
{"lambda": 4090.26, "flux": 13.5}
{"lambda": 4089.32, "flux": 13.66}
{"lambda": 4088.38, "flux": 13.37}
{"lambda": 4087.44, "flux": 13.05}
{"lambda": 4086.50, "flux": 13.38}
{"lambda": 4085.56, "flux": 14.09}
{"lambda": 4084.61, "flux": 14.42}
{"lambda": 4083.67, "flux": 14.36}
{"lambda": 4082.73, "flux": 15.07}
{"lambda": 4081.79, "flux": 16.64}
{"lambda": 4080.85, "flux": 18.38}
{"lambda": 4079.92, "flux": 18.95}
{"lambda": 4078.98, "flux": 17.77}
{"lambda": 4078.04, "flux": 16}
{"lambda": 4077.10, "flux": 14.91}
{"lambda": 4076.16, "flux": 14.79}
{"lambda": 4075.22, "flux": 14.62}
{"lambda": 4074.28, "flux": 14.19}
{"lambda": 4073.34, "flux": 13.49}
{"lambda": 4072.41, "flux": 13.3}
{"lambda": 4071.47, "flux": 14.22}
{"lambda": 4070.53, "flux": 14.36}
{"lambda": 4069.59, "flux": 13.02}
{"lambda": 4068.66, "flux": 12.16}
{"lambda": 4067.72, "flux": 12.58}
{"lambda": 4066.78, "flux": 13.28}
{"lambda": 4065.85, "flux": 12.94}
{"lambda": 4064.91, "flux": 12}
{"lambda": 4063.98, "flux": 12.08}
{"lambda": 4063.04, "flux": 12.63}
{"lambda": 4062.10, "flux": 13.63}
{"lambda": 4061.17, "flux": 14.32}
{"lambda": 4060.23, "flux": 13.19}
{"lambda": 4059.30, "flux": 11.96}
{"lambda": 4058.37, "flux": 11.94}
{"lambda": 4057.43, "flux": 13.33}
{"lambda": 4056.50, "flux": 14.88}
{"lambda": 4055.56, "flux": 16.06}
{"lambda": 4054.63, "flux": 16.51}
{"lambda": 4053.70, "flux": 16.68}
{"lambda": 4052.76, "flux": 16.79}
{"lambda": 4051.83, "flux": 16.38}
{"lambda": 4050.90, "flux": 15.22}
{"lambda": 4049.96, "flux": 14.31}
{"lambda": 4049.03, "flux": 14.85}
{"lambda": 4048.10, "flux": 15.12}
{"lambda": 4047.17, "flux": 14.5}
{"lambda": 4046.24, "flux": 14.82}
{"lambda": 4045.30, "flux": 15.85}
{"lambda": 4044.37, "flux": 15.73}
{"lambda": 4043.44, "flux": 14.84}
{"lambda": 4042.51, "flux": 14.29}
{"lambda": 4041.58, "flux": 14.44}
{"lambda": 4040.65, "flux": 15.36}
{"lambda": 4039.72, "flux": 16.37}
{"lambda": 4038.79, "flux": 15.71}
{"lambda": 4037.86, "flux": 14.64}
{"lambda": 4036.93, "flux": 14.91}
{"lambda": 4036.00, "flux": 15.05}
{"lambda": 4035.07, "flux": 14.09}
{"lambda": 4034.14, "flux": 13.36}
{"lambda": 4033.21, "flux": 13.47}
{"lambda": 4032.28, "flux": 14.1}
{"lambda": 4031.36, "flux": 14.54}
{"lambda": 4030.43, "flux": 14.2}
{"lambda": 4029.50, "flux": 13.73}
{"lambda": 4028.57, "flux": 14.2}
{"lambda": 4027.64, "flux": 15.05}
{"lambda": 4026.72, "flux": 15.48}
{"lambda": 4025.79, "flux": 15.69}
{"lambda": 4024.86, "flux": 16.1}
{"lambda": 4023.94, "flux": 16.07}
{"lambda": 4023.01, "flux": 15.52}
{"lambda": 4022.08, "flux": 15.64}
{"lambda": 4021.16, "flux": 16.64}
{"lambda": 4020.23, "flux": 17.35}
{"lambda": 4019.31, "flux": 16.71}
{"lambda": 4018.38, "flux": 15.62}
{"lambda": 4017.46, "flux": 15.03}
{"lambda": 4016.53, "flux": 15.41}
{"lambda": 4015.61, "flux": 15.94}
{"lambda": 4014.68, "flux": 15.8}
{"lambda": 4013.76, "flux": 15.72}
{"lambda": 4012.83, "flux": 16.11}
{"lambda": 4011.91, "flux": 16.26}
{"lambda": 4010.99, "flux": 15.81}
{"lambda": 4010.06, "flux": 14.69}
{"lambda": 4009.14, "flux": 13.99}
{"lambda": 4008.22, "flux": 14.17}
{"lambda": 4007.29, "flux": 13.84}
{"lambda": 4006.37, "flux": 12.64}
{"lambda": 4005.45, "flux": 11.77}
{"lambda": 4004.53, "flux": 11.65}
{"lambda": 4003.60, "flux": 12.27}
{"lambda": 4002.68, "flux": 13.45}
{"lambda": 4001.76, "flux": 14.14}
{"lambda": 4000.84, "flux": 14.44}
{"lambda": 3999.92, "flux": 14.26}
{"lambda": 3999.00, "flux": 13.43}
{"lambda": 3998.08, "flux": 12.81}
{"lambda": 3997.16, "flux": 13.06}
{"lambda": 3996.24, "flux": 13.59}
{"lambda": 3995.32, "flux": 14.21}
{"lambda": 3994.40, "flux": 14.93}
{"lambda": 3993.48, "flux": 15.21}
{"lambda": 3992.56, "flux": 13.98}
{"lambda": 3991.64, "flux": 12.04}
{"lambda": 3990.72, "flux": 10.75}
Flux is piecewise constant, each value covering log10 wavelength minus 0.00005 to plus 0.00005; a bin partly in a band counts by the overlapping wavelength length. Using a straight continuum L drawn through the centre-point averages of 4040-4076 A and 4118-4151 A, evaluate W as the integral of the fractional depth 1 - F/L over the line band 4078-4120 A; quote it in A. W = 3.8 A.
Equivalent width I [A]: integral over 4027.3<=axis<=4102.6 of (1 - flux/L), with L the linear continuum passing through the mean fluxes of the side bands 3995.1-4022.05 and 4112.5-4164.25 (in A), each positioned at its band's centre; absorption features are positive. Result 4.88 A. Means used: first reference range 14.5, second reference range 15.5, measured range 14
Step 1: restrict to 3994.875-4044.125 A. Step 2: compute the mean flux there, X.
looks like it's 14.7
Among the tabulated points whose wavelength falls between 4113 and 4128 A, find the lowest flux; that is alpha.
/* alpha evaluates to 13.99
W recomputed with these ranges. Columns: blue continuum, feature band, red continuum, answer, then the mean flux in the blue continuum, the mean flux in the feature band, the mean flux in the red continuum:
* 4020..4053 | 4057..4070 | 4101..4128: 1.7 A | 15.1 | 12.8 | 14.1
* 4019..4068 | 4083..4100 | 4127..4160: 3.2 A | 14.7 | 12.3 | 15.7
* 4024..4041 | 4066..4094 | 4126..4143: 1.7 A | 14.8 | 14.3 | 15.8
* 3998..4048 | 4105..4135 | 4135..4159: 1.6 A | 14.8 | 14.7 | 15.7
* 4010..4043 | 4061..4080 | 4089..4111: -0.9 A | 15.3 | 14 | 12.1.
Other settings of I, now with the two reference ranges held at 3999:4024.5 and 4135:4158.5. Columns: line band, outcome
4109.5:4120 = 0.60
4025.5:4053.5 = 0.18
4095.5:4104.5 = 2.63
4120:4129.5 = 0.27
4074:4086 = -0.37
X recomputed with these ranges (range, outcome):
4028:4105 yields 13.9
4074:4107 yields 13.4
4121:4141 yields 15.6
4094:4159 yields 14.4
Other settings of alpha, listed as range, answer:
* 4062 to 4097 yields 10.18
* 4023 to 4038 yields 13.36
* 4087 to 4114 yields 8.835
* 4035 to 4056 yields 14.09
